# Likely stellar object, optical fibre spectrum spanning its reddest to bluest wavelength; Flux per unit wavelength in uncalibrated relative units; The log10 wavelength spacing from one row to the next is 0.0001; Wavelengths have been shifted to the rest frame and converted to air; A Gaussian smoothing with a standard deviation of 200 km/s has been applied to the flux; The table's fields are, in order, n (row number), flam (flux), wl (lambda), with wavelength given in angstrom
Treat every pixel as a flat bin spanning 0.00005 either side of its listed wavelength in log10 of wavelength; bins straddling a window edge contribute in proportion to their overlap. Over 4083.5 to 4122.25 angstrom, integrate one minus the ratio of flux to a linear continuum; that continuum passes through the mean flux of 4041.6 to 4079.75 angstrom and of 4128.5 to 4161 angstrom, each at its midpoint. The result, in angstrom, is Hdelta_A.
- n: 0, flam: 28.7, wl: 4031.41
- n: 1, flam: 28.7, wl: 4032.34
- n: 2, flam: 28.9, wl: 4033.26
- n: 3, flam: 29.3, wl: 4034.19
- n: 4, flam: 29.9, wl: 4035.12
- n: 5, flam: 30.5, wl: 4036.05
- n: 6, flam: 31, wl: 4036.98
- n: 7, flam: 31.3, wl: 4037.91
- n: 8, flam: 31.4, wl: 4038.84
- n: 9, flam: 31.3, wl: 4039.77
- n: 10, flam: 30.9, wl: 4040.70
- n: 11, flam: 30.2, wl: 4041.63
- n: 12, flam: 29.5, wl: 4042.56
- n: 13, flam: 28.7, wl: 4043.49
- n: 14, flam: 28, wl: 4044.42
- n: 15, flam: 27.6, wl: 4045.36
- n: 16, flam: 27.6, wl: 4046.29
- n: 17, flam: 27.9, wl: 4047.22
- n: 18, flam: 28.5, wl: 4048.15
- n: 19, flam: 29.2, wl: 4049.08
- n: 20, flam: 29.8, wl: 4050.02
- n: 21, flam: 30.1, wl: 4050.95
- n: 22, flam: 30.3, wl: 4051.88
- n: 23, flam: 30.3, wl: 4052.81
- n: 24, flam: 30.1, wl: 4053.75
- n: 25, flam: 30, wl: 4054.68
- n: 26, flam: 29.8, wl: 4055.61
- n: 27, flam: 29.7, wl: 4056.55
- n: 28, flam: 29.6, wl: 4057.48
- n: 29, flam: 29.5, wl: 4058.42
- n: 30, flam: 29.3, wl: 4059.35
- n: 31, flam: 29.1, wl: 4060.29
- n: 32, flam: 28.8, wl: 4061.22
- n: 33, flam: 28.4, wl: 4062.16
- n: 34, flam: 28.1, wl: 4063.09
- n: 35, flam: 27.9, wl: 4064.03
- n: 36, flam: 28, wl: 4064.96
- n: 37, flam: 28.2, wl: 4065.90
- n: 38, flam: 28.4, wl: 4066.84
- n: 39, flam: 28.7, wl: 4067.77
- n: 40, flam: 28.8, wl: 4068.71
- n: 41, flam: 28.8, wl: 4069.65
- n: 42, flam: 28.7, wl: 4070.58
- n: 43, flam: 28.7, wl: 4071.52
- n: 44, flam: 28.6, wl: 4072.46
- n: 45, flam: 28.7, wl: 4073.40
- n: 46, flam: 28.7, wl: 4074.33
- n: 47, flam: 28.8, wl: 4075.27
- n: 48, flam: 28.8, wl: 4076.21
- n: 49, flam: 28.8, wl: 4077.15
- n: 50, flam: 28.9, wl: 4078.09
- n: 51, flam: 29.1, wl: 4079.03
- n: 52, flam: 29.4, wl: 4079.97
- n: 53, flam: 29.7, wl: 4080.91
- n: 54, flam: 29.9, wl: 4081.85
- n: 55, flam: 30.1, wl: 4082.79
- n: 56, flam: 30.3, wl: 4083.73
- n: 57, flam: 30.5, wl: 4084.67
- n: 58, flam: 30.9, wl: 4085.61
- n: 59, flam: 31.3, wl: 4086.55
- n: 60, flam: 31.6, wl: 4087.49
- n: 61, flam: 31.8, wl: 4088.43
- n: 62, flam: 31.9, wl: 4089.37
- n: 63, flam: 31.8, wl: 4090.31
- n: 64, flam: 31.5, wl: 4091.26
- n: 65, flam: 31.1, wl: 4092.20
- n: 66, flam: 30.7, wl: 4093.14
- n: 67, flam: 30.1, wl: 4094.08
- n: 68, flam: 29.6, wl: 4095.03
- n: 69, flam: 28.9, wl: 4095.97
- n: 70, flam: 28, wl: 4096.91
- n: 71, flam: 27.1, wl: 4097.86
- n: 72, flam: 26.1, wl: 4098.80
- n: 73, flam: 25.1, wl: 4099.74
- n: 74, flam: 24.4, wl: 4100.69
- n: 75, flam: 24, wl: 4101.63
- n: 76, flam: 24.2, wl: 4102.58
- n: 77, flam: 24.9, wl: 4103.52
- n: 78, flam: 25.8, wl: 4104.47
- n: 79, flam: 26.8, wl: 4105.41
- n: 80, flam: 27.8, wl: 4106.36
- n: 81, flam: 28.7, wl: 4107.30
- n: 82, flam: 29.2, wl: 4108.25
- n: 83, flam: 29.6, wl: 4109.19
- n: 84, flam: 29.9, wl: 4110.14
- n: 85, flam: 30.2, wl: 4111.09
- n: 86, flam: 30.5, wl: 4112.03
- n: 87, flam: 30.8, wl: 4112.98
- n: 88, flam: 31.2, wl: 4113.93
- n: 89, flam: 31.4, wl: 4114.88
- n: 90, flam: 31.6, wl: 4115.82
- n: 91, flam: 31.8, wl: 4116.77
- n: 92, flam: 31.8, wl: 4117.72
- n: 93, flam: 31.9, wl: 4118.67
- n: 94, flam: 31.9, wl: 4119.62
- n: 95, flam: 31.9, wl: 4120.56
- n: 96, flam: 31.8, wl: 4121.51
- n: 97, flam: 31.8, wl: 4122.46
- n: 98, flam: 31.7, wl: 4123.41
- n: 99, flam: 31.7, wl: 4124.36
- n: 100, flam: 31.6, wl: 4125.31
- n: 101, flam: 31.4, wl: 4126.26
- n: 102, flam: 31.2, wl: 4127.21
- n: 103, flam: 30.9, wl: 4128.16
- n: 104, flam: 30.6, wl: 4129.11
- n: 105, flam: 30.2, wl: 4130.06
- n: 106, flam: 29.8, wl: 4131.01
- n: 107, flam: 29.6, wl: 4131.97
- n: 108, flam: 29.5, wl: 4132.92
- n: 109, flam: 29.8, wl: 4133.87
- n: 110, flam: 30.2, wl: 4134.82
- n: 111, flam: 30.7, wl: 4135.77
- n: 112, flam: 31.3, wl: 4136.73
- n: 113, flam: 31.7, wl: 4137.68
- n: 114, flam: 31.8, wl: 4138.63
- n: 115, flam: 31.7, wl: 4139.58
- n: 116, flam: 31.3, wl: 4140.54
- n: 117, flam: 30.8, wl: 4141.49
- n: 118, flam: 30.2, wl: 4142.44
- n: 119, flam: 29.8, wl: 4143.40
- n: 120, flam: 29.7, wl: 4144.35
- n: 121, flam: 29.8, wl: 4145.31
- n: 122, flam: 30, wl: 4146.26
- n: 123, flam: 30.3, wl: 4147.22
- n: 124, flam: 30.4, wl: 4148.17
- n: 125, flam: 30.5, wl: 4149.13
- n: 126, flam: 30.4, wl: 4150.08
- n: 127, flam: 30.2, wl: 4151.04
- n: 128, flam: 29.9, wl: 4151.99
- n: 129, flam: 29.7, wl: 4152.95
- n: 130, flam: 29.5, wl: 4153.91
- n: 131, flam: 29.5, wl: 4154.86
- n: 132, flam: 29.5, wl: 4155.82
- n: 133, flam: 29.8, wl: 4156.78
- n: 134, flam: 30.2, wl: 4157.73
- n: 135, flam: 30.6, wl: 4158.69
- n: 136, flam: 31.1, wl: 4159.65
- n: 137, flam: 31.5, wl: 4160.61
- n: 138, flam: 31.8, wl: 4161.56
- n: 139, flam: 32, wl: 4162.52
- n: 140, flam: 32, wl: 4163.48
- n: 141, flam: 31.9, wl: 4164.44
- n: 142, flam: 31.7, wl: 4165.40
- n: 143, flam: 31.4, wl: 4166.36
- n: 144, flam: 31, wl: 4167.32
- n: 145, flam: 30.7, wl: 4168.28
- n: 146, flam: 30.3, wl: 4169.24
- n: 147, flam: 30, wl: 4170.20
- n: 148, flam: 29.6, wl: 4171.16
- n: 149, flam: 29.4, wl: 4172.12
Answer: 0.1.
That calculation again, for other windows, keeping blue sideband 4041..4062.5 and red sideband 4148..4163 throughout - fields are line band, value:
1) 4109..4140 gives -1.0 angstrom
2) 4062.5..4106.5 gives 1.3 angstrom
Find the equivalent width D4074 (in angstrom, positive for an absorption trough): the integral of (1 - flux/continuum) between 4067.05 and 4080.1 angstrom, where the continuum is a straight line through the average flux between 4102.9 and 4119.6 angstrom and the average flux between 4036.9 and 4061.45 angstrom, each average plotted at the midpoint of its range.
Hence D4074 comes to 0.4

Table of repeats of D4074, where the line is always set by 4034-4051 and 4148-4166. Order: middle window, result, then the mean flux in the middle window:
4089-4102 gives 0.6 angstrom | 28.6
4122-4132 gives -0.2 angstrom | 31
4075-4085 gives 0.2 angstrom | 29.5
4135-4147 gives -0.1 angstrom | 30.7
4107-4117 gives -0.1 angstrom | 30.4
